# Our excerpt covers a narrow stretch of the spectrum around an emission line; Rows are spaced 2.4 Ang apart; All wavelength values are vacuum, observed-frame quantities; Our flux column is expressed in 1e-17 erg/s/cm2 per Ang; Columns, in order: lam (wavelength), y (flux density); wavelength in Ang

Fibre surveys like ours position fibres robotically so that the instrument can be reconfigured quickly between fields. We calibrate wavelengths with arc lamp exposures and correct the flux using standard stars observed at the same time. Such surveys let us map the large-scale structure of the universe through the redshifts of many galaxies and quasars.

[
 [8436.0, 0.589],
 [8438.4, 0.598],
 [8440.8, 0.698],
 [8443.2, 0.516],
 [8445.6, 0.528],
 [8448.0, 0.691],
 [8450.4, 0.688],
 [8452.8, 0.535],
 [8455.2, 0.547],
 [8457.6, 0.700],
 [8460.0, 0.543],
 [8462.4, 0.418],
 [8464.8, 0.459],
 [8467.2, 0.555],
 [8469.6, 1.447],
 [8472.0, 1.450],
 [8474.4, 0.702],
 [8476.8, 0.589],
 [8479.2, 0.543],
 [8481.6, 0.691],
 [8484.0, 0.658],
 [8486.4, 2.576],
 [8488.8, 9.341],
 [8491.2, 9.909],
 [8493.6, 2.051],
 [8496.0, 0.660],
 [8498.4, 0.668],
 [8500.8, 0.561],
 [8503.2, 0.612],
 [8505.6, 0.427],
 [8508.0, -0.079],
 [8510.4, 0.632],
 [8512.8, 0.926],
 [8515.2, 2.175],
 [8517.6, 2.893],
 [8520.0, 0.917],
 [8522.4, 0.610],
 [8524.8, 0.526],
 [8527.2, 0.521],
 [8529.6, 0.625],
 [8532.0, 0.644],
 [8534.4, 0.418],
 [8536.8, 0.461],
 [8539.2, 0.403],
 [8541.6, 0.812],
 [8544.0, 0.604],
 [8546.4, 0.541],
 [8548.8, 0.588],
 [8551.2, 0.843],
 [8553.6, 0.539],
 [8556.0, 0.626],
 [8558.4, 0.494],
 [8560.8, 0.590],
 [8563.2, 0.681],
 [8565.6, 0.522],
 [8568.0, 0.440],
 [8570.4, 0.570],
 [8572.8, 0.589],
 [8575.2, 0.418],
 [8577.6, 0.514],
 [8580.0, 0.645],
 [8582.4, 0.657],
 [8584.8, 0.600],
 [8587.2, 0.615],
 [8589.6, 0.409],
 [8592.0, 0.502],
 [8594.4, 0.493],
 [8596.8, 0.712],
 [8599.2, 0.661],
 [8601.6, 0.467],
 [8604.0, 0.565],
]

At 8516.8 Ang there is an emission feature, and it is [N II] 6583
